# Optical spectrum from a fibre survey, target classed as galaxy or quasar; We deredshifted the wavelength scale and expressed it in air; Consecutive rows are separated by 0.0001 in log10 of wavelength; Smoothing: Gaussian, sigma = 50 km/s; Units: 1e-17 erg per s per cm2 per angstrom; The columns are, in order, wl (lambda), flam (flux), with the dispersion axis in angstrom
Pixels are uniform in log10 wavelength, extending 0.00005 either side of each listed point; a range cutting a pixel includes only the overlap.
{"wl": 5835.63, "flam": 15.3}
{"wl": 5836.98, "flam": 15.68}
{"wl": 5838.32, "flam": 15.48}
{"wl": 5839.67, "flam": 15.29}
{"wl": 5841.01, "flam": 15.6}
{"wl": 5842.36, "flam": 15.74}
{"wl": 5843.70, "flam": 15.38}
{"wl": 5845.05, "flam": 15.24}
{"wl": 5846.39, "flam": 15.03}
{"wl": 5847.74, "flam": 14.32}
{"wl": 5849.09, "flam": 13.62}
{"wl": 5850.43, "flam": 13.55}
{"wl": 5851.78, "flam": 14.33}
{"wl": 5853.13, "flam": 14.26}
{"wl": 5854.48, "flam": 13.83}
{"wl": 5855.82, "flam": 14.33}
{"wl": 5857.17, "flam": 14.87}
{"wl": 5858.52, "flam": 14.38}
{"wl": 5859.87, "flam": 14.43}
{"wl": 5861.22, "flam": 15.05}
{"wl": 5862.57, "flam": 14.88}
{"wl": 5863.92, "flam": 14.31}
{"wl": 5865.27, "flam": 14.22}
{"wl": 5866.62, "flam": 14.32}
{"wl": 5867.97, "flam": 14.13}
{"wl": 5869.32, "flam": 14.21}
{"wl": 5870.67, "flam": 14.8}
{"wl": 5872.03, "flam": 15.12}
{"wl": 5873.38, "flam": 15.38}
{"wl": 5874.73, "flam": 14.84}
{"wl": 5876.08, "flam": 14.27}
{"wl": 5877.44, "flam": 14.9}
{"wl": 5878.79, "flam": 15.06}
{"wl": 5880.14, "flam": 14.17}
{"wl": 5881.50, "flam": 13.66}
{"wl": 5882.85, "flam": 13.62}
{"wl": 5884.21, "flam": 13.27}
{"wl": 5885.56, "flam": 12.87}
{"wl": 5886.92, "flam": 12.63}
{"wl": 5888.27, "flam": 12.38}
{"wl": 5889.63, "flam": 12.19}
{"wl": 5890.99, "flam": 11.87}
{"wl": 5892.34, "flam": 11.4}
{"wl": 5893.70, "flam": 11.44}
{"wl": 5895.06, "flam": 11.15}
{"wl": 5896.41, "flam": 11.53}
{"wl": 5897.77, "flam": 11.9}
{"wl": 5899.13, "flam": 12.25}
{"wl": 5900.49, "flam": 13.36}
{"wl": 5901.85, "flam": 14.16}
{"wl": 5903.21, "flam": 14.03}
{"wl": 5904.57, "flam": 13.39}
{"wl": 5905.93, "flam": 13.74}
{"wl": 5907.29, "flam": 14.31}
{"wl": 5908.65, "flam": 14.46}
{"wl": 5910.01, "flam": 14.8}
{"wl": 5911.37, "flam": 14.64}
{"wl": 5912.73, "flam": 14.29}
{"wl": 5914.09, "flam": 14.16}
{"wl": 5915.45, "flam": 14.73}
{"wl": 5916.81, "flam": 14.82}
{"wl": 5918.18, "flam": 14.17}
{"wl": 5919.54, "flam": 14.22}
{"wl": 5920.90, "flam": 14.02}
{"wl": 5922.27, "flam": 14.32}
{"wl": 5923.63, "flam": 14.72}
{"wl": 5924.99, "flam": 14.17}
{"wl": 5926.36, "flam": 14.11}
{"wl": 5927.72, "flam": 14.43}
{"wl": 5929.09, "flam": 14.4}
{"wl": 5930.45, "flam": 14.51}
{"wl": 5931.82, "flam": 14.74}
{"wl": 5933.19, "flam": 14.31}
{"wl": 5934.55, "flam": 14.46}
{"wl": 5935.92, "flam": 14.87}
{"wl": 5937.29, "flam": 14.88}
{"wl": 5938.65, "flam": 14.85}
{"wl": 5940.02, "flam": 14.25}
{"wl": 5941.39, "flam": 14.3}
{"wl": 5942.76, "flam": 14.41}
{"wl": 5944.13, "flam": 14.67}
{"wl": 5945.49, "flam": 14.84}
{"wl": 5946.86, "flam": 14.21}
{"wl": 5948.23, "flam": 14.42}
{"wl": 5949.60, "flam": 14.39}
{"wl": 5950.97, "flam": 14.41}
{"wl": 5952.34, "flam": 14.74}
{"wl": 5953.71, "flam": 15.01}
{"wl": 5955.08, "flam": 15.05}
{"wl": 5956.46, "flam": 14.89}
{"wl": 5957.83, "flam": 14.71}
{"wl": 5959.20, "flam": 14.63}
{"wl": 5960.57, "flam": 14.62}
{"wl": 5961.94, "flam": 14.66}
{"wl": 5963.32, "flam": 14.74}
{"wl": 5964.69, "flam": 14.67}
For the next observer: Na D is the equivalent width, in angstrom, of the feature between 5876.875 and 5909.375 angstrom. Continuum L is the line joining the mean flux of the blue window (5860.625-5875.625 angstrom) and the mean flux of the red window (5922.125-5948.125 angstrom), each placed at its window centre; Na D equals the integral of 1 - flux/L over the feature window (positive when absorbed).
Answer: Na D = 3.4 angstrom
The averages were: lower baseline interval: 14.7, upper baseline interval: 14.5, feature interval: 13.1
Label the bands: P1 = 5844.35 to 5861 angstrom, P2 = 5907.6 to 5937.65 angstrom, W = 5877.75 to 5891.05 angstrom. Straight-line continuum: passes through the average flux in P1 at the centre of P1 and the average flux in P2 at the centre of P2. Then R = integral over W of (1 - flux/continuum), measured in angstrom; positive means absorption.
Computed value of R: 1.0 angstrom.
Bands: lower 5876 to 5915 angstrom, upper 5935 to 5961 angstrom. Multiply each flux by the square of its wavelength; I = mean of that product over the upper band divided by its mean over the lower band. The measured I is 1.12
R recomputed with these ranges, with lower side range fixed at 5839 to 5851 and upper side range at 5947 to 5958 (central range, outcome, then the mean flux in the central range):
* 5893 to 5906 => 1.87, 12.6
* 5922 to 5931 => 0.21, 14.4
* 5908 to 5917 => 0.13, 14.6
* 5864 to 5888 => 1.05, 14.2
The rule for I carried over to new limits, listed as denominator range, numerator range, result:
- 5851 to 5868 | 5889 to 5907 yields 0.88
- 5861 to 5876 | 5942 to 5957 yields 1.03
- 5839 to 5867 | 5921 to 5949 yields 1.02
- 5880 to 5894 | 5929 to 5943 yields 1.17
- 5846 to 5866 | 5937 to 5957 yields 1.05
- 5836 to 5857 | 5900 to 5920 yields 0.98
